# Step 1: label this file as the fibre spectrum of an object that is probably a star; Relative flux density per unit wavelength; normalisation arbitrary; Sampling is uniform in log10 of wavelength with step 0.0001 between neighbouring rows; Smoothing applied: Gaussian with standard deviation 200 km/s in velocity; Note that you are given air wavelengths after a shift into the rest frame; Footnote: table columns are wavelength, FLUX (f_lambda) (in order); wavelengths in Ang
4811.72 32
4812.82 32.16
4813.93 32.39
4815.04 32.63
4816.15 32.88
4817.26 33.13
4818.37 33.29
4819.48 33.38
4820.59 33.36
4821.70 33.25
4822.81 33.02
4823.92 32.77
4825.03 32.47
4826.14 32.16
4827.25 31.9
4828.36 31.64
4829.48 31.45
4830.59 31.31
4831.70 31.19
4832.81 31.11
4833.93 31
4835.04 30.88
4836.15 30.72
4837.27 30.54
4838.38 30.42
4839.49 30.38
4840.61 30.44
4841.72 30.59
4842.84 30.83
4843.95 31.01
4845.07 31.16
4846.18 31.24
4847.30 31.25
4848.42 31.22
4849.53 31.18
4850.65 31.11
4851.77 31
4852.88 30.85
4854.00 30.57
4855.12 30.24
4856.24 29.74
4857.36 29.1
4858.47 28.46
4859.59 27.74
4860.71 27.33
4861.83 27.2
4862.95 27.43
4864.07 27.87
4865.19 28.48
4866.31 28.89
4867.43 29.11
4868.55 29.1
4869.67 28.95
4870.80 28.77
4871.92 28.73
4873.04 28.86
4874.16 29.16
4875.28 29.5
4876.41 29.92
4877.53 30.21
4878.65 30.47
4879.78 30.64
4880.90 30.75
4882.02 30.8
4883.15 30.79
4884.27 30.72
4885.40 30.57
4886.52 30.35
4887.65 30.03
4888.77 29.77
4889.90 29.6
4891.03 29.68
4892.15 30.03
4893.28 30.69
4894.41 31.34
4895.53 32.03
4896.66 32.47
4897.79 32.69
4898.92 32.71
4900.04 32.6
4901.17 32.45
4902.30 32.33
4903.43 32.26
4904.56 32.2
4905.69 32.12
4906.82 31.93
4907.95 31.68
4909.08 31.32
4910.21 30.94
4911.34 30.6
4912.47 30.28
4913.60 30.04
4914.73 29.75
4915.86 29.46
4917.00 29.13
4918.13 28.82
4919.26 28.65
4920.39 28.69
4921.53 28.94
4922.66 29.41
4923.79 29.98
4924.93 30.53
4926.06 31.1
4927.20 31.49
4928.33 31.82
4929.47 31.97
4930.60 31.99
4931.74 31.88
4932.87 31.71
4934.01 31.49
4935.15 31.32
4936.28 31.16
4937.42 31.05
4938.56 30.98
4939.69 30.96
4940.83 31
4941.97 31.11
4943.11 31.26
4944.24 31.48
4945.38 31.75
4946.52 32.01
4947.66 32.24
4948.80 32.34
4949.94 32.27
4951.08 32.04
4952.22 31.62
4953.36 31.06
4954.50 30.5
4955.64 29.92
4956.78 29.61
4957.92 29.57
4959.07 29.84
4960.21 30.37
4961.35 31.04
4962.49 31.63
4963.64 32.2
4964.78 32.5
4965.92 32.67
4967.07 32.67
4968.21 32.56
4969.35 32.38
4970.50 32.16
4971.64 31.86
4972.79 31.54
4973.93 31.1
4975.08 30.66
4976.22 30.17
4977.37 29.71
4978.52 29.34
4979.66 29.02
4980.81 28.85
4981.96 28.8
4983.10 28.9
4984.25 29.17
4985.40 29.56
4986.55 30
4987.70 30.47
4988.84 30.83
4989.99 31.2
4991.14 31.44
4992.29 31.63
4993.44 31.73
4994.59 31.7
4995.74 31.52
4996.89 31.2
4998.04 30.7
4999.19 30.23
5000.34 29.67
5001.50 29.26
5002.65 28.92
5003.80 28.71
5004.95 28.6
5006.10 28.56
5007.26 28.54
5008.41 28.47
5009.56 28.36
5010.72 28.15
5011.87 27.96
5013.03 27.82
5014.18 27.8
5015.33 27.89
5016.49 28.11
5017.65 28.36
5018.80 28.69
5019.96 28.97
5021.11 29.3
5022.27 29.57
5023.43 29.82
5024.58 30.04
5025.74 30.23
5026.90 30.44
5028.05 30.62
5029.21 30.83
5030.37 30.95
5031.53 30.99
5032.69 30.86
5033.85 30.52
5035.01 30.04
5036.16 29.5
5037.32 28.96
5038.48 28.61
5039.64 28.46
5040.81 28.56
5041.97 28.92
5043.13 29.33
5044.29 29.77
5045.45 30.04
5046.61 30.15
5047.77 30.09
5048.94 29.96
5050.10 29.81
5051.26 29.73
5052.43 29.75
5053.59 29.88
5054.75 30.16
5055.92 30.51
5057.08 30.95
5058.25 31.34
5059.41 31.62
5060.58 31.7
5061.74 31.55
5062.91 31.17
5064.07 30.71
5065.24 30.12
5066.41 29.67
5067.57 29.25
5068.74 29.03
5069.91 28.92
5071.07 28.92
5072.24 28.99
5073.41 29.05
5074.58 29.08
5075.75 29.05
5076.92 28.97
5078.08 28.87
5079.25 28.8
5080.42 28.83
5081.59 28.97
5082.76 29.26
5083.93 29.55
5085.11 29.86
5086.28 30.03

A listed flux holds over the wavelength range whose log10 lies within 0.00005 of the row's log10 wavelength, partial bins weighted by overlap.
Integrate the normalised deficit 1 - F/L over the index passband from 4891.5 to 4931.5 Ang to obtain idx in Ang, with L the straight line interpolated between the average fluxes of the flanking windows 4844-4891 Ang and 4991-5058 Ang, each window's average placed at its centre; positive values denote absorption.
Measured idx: -1.7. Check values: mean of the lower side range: 29.7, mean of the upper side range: 29.7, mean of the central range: 31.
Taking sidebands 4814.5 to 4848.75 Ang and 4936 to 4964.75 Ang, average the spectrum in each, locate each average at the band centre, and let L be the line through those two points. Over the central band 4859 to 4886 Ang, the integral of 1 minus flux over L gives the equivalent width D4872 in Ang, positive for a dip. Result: 1.94 Ang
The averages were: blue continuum 31.7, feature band 29.3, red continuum 31.2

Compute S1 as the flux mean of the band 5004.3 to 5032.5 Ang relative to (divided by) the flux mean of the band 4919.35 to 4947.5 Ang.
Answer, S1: 0.94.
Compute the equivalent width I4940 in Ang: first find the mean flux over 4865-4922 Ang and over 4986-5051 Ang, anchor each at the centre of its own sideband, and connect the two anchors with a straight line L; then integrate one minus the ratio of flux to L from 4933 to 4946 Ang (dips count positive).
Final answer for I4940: -0.5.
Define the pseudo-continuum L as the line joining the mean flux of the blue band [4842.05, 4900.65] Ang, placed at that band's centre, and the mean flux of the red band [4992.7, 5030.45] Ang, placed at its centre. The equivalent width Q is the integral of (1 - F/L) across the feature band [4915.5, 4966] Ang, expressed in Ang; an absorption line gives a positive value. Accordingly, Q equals -2.0 Ang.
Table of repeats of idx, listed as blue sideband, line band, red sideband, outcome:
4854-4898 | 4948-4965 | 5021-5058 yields -0.7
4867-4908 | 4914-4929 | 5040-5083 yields 0.3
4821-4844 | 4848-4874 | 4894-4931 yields 1.7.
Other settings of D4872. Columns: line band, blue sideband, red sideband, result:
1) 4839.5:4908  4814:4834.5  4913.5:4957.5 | 2.9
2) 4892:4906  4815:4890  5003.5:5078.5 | -0.8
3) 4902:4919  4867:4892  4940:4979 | -0.2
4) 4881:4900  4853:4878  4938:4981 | -0.9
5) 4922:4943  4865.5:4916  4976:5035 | -0.6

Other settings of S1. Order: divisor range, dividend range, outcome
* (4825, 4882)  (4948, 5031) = 1.00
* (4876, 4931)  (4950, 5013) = 0.99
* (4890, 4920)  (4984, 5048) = 0.96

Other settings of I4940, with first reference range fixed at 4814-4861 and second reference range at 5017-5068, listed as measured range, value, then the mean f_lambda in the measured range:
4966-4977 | -0.5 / 31.7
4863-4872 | 0.7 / 28.7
